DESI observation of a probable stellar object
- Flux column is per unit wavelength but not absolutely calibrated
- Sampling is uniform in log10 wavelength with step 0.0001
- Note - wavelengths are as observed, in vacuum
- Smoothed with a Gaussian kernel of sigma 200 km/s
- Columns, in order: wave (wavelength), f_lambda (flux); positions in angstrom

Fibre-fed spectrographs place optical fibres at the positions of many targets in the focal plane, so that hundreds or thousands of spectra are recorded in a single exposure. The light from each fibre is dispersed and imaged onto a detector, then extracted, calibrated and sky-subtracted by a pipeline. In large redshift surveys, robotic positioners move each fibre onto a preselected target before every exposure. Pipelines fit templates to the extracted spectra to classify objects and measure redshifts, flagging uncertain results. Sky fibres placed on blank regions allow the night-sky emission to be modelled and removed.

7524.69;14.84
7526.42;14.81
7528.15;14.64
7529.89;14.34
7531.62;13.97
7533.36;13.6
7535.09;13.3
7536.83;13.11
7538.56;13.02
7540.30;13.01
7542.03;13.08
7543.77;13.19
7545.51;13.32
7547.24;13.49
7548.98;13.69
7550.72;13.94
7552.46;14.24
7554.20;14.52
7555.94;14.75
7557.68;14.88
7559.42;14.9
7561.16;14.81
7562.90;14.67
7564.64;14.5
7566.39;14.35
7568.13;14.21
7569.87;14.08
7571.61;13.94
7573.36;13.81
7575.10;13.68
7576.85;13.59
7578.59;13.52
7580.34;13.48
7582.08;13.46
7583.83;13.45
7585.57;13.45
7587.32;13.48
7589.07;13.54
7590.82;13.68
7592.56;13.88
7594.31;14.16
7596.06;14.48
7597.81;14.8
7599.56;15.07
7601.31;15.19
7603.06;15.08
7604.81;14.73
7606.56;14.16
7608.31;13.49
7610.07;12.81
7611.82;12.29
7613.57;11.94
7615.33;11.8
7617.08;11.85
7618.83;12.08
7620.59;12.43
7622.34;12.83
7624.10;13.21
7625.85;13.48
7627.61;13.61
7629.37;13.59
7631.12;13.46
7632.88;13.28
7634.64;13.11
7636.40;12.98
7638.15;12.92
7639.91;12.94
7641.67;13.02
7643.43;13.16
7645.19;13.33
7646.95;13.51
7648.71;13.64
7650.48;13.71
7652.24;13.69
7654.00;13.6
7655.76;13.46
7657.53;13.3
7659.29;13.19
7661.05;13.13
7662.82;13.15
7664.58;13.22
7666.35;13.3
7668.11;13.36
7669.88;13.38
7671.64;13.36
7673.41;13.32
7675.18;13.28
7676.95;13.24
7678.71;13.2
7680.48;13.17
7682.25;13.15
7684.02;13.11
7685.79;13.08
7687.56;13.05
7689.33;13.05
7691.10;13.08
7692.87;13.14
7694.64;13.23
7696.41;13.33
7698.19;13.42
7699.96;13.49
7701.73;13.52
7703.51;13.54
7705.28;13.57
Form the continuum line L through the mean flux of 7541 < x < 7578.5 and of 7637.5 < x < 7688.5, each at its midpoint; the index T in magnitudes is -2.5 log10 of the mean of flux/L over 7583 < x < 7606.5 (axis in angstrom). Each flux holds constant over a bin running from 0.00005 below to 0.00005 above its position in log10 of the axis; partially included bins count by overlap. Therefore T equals -0.03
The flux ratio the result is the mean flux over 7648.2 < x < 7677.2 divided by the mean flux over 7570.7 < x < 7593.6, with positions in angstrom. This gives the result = 0.98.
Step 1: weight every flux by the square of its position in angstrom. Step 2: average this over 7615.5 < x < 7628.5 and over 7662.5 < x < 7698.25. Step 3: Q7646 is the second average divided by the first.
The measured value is 1.05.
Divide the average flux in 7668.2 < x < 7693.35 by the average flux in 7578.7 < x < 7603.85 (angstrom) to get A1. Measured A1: 0.94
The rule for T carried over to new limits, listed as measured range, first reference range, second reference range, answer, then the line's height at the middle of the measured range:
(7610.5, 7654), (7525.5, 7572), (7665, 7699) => 0.04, 13.5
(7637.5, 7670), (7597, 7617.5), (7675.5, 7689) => 0.00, 13.3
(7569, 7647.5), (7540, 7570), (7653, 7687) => 0.02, 13.7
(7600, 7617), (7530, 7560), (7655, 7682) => 0.00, 13.5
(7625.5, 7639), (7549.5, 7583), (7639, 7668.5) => 0.02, 13.5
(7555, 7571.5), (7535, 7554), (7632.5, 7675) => -0.09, 13.4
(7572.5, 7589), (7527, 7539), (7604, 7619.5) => -0.03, 13.2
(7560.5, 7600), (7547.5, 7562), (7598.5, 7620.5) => -0.01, 13.9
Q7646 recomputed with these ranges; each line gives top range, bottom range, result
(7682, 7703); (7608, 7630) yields 1.06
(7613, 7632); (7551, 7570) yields 0.89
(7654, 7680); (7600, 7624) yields 1.02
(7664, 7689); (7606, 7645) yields 1.04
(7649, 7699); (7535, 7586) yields 0.99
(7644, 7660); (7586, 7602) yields 0.96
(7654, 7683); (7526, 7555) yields 1.00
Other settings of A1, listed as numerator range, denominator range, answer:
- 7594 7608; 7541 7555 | 1.07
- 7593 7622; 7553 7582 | 0.95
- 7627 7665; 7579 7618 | 0.98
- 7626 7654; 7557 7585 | 0.95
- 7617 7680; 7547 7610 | 0.94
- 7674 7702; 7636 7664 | 0.99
